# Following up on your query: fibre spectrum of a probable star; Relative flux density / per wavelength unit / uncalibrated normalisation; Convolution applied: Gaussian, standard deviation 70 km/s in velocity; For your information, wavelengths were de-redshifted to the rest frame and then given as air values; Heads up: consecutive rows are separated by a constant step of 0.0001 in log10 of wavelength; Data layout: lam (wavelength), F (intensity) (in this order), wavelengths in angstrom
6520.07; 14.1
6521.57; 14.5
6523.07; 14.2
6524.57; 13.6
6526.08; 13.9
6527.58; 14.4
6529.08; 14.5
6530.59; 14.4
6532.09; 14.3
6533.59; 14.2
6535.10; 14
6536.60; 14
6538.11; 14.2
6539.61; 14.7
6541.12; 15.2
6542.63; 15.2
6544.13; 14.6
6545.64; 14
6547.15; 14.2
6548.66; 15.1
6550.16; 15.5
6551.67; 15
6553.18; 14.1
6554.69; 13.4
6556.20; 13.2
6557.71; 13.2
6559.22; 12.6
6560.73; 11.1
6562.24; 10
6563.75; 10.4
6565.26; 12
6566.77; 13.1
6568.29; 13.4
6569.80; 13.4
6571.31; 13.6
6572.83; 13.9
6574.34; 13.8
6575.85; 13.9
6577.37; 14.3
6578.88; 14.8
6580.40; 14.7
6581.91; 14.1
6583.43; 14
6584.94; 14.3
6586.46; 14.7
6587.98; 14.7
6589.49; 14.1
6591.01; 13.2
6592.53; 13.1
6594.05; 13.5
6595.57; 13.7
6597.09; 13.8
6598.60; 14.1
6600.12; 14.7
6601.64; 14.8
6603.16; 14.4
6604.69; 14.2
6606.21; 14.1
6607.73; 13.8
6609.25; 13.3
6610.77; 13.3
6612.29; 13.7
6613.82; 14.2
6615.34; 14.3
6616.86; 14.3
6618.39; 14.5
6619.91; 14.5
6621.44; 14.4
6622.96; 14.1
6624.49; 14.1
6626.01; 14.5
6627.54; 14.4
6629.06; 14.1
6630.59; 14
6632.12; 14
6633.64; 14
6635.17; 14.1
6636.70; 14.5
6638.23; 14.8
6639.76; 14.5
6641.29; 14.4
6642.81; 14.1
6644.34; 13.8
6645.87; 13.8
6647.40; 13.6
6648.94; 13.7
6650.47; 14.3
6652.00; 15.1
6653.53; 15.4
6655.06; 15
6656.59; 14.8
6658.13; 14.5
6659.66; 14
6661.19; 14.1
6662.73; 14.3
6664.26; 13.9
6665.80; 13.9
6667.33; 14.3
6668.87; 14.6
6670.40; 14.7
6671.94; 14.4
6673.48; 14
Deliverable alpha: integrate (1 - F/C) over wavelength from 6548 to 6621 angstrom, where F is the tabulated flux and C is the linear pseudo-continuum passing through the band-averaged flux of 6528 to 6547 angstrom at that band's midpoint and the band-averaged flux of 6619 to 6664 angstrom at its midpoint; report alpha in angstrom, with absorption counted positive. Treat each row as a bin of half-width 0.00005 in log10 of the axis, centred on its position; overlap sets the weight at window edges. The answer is 3.2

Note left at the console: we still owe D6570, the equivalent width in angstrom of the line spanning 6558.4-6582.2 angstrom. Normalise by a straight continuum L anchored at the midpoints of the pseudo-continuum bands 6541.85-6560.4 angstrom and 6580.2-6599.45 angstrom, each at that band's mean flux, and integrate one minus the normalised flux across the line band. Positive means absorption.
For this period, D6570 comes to 1.7 angstrom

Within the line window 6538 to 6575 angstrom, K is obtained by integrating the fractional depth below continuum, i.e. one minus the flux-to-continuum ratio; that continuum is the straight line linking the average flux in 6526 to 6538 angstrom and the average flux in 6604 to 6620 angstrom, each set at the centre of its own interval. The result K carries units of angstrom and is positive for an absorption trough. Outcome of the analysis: 1.62 angstrom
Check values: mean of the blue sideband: 14.2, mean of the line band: 13.5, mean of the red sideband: 14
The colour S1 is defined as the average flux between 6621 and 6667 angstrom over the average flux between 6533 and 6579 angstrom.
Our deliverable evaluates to 1.0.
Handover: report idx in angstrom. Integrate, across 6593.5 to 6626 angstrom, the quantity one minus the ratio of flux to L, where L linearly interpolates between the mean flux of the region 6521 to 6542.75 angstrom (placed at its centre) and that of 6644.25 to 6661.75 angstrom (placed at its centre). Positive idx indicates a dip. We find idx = 0.6 angstrom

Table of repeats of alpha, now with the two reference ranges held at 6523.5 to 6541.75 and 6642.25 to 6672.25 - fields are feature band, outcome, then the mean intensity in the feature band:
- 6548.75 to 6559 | 0.2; 14.1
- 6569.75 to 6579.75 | 0.2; 14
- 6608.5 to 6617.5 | 0.3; 13.9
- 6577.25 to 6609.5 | 0.4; 14.1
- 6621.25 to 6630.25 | 0.0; 14.3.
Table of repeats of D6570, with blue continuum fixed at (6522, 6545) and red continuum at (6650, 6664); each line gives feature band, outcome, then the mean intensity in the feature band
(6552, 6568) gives 2.2 angstrom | 12.4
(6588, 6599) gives 0.6 angstrom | 13.7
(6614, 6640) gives 0.4 angstrom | 14.3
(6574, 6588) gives 0.1 angstrom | 14.3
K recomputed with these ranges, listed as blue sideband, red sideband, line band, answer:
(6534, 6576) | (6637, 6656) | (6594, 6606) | -0.2 angstrom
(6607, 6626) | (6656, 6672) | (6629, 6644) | -0.1 angstrom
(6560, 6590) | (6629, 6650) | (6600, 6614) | -0.3 angstrom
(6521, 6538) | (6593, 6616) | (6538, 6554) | -0.7 angstrom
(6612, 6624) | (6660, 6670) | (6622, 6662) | -0.2 angstrom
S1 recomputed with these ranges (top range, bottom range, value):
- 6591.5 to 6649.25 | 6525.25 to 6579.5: 1.02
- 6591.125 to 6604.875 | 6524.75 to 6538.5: 0.99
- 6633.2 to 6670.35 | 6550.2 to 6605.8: 1.05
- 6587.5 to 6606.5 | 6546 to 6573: 1.06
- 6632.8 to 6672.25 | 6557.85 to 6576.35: 1.14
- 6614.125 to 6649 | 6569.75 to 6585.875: 1.01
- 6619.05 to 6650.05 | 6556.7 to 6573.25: 1.14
